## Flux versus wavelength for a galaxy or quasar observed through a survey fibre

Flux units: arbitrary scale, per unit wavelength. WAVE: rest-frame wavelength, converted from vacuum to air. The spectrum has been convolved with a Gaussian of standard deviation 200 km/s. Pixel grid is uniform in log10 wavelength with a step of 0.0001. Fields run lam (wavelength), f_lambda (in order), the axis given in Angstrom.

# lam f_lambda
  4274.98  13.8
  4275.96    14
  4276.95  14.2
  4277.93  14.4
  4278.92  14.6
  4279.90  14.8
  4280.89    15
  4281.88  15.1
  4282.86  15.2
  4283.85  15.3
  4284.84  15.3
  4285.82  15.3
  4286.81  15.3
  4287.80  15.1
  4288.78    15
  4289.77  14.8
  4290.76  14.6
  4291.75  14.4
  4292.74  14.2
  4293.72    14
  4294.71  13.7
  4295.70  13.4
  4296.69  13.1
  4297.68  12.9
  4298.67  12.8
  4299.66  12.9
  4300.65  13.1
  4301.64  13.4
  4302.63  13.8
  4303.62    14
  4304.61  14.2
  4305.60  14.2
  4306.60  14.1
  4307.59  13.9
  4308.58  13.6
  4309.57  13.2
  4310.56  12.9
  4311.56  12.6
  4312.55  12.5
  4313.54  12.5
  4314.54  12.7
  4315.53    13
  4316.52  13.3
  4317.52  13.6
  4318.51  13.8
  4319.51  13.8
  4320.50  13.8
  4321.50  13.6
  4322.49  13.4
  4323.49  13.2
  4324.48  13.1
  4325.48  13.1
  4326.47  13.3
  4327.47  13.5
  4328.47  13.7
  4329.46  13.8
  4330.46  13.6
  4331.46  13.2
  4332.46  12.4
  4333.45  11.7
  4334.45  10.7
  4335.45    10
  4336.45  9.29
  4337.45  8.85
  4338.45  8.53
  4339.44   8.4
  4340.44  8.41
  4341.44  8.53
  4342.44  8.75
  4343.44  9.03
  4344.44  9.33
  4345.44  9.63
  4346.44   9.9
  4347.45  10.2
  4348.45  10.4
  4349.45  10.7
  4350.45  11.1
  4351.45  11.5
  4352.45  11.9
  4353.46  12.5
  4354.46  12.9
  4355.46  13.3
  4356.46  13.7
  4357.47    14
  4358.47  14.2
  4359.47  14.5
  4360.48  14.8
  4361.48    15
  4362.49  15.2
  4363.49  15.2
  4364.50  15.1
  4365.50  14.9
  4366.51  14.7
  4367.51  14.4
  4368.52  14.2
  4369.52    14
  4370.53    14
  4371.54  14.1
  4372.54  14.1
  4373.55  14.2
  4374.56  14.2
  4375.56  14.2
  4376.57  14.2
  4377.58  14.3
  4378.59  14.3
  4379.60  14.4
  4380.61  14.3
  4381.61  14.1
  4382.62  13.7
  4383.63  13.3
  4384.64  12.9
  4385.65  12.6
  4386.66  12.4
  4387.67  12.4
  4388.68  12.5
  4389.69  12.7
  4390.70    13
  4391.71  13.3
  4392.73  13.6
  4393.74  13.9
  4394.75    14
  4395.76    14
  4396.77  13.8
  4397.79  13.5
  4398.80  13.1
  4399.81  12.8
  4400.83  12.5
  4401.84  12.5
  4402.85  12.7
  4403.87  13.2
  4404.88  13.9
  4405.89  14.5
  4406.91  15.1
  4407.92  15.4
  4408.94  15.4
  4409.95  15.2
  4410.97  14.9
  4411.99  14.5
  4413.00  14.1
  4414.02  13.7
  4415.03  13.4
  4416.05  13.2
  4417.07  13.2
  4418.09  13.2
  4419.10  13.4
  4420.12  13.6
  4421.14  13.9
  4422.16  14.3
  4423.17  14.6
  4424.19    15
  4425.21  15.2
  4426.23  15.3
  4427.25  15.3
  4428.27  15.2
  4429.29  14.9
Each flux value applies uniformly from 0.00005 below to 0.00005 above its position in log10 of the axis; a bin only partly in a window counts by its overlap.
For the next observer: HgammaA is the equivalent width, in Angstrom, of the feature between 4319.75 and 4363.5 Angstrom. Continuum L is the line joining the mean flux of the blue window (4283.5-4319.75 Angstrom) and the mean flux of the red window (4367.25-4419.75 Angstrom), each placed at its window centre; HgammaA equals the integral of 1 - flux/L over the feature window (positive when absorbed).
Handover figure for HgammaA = 5.8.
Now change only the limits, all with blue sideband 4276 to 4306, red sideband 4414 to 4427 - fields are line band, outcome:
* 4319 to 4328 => 0.5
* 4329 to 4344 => 4.1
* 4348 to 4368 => 0.9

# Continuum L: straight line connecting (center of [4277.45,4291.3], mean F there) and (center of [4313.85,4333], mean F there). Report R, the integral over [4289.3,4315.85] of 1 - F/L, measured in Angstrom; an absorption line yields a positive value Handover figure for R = 1.3 Angstrom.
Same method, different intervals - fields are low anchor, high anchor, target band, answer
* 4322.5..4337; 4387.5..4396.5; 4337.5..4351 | 3.4 Angstrom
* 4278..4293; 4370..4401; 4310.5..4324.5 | 1.2 Angstrom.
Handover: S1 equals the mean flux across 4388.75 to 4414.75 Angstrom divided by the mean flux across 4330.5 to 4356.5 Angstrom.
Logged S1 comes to 1.30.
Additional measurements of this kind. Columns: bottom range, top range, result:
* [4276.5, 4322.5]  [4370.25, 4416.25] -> 0.99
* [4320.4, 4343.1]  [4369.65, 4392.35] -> 1.18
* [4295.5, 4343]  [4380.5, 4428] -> 1.10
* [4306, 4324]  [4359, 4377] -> 1.09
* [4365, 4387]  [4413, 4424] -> 0.98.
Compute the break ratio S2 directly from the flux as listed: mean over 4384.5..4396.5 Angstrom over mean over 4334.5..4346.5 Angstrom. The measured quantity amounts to 1.44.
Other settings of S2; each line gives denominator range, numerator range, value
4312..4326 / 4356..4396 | 1.05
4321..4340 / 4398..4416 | 1.16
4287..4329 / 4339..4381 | 0.94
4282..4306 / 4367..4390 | 0.97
